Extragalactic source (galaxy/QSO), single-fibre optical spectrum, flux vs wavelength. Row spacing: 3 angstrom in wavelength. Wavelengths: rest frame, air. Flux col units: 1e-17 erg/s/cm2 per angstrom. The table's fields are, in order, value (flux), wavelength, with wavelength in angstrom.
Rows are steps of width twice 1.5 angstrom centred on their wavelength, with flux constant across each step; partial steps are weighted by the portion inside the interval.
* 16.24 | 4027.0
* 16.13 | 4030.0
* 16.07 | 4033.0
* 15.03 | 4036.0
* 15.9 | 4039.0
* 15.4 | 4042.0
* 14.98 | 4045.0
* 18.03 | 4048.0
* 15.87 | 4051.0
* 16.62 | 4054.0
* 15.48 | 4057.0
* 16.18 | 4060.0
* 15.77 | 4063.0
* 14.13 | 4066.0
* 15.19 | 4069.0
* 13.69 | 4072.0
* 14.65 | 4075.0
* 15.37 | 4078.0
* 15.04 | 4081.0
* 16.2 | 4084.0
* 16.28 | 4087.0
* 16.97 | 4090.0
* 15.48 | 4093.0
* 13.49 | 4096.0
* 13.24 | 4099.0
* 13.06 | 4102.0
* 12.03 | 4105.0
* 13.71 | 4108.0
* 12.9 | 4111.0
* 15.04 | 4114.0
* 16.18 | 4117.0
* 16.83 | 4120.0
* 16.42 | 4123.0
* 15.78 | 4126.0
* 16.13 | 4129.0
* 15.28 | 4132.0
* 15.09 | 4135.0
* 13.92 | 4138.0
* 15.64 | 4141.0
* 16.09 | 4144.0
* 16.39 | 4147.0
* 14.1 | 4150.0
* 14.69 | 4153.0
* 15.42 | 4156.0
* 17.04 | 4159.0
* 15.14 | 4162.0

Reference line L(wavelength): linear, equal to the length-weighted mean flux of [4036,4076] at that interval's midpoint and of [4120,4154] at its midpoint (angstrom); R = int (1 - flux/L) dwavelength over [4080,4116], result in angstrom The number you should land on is 2.4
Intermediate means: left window 15.5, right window 15.5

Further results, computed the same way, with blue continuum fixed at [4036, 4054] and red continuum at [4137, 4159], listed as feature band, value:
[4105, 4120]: 1.1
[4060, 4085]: 1.2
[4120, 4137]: -0.4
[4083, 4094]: -0.4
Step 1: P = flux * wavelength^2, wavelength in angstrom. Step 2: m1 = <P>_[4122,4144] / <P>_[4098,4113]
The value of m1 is 1.20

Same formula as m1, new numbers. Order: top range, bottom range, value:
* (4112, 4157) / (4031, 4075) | 1.04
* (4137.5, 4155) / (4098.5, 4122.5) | 1.09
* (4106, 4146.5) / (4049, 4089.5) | 1.02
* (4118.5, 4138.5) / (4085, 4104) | 1.09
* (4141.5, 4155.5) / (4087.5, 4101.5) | 1.07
